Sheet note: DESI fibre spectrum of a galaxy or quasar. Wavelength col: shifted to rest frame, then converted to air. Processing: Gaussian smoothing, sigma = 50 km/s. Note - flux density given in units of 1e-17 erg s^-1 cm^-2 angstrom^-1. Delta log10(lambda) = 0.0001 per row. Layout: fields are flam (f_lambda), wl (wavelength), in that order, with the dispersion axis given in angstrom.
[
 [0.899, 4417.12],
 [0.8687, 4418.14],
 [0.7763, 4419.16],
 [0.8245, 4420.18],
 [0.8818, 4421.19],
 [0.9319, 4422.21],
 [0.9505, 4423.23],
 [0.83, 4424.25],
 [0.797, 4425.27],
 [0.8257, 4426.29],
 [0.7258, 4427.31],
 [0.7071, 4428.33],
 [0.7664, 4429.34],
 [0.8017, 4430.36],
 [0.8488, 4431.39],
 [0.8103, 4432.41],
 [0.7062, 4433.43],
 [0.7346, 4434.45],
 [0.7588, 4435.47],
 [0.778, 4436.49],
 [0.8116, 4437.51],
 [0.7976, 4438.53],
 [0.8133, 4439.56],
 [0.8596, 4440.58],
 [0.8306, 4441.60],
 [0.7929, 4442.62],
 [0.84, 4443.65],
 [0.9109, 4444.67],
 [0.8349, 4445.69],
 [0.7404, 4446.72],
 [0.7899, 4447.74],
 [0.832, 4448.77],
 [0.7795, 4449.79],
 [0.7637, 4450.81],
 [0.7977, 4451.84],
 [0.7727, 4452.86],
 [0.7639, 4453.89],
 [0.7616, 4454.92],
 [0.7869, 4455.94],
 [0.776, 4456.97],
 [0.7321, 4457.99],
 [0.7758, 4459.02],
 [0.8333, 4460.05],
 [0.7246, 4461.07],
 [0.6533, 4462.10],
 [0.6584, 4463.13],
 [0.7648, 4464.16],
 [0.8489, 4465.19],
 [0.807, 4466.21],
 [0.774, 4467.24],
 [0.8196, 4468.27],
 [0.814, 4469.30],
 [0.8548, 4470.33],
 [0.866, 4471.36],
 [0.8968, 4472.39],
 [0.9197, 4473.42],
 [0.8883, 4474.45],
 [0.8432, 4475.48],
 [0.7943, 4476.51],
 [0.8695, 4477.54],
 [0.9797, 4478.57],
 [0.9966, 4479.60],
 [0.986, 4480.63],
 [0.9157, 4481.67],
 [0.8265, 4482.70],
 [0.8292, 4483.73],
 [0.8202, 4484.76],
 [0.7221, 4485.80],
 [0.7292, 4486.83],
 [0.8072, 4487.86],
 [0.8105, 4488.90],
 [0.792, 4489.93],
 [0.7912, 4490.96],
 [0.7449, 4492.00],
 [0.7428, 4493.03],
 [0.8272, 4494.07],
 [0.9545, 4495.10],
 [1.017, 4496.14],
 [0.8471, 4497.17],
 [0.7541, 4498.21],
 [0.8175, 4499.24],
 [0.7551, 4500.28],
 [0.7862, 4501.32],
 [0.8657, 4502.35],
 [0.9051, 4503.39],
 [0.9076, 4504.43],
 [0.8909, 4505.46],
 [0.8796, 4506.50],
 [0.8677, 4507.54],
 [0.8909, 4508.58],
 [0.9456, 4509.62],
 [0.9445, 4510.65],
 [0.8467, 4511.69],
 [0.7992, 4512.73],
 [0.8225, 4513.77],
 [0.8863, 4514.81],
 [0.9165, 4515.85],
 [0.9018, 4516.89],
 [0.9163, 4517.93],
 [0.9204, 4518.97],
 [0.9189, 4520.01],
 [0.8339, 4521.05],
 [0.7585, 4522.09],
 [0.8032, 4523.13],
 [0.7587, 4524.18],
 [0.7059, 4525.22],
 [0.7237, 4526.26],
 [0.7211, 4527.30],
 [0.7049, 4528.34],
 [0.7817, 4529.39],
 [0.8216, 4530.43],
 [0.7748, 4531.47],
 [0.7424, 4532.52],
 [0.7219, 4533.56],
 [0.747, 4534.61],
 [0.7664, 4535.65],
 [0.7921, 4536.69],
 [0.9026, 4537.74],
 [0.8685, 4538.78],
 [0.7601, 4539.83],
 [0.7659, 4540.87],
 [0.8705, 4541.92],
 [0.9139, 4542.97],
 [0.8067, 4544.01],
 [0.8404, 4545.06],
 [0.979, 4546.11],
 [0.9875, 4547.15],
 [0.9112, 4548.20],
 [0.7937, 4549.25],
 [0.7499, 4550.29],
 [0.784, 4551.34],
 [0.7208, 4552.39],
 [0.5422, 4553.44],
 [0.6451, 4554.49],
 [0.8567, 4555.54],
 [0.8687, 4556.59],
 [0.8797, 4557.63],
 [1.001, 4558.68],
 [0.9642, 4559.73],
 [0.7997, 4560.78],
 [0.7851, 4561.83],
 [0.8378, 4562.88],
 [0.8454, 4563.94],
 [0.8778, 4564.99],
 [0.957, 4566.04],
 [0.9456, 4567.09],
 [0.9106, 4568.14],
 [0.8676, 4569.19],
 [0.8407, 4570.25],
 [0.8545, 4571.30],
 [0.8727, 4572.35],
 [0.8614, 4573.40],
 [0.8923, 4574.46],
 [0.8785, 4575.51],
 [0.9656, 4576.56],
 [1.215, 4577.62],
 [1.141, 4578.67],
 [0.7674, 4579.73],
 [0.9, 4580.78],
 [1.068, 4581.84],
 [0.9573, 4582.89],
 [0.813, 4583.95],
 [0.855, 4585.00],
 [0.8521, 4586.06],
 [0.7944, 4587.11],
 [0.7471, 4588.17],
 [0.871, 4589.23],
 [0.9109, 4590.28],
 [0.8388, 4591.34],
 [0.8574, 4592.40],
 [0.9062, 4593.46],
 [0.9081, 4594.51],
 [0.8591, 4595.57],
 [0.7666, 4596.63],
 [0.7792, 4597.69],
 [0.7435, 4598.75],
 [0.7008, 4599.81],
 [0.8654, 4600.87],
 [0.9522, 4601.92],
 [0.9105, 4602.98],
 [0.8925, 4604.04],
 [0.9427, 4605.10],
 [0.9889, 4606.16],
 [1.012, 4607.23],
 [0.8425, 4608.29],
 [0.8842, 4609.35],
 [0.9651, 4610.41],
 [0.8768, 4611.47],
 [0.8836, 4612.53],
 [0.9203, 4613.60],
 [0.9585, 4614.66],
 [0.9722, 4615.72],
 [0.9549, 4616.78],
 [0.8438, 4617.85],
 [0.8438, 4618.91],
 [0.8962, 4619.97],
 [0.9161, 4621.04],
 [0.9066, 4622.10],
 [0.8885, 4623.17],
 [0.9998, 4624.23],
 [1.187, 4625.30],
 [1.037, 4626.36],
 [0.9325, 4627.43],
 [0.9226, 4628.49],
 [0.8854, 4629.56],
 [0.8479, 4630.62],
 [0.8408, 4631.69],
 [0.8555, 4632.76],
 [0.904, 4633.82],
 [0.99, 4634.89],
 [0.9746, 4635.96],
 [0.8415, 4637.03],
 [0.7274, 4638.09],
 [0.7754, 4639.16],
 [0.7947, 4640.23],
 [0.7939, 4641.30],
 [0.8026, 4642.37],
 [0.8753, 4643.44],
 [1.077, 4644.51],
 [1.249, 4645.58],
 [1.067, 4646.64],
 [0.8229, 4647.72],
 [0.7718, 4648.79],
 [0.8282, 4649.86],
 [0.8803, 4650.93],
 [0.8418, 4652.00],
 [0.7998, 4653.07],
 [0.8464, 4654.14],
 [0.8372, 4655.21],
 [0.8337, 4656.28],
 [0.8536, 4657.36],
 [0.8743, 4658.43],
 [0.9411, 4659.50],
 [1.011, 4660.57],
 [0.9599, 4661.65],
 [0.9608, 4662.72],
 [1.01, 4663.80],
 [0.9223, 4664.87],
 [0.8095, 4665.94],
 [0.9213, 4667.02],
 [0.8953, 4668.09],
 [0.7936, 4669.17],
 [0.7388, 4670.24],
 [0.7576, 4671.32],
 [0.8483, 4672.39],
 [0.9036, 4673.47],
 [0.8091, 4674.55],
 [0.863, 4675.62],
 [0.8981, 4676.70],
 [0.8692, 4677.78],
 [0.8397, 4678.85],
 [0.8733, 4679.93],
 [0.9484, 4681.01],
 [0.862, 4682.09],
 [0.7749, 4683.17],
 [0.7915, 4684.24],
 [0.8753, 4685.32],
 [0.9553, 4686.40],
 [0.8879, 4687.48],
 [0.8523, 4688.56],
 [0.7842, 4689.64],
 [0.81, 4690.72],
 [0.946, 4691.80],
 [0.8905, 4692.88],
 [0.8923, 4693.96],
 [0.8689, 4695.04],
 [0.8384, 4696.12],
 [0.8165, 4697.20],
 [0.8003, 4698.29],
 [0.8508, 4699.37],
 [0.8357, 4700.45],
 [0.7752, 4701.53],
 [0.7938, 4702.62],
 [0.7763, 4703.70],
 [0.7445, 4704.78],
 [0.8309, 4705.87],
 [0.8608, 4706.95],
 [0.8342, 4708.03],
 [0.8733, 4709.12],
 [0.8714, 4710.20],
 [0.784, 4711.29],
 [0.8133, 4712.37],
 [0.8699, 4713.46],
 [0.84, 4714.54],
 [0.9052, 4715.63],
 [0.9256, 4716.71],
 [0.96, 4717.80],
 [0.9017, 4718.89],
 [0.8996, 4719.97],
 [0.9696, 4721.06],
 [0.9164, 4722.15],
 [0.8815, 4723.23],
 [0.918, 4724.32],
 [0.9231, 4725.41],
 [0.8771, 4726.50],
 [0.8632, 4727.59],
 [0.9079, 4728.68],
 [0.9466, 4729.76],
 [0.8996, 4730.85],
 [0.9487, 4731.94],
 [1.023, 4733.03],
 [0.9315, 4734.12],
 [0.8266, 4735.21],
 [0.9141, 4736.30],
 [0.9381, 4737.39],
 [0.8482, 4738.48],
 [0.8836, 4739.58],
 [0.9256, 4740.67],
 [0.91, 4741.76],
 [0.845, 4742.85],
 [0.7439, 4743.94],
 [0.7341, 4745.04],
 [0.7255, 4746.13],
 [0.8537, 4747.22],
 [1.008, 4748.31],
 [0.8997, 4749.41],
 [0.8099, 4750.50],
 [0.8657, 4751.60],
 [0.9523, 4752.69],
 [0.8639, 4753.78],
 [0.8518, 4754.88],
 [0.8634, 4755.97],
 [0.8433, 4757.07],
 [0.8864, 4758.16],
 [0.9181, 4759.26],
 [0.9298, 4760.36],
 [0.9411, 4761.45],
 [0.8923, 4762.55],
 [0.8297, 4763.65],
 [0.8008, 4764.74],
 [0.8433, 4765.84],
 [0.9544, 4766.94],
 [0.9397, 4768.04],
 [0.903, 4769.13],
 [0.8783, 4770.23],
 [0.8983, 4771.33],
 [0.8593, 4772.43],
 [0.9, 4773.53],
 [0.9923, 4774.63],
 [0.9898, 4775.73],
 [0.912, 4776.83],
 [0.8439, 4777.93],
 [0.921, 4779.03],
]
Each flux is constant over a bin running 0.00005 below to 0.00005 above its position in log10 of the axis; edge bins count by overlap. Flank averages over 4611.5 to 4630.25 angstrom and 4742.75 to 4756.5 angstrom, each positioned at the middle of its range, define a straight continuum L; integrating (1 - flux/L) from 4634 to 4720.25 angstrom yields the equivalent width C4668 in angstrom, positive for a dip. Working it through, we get 3.0 angstrom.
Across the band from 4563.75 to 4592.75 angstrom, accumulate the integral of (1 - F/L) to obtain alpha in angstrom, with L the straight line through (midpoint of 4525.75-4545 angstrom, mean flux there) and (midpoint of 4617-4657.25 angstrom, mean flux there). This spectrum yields -2.3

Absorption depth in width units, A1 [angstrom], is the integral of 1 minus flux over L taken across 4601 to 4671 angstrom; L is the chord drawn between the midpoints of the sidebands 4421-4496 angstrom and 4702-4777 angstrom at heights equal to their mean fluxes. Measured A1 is -3.9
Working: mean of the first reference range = 0.813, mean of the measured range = 0.904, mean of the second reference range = 0.882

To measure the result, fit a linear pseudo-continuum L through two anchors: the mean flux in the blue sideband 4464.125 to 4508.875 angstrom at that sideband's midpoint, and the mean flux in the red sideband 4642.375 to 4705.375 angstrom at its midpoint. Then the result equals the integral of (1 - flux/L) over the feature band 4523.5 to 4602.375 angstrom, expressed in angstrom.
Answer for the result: 1.2 angstrom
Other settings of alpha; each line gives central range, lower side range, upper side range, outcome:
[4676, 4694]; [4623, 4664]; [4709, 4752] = 0.57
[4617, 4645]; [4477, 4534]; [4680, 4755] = -1.41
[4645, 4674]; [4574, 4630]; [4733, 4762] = 0.22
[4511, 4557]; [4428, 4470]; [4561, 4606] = 1.91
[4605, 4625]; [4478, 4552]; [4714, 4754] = -1.44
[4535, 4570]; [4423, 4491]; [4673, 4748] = -0.47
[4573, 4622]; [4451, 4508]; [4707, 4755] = -2.47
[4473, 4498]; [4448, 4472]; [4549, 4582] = -1.50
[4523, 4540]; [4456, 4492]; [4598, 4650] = 1.65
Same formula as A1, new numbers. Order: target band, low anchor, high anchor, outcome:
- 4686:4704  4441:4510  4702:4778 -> 0.5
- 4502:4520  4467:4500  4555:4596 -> -0.6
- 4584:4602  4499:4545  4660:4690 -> 0.3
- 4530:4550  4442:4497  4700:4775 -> 0.1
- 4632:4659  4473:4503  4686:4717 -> -1.0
